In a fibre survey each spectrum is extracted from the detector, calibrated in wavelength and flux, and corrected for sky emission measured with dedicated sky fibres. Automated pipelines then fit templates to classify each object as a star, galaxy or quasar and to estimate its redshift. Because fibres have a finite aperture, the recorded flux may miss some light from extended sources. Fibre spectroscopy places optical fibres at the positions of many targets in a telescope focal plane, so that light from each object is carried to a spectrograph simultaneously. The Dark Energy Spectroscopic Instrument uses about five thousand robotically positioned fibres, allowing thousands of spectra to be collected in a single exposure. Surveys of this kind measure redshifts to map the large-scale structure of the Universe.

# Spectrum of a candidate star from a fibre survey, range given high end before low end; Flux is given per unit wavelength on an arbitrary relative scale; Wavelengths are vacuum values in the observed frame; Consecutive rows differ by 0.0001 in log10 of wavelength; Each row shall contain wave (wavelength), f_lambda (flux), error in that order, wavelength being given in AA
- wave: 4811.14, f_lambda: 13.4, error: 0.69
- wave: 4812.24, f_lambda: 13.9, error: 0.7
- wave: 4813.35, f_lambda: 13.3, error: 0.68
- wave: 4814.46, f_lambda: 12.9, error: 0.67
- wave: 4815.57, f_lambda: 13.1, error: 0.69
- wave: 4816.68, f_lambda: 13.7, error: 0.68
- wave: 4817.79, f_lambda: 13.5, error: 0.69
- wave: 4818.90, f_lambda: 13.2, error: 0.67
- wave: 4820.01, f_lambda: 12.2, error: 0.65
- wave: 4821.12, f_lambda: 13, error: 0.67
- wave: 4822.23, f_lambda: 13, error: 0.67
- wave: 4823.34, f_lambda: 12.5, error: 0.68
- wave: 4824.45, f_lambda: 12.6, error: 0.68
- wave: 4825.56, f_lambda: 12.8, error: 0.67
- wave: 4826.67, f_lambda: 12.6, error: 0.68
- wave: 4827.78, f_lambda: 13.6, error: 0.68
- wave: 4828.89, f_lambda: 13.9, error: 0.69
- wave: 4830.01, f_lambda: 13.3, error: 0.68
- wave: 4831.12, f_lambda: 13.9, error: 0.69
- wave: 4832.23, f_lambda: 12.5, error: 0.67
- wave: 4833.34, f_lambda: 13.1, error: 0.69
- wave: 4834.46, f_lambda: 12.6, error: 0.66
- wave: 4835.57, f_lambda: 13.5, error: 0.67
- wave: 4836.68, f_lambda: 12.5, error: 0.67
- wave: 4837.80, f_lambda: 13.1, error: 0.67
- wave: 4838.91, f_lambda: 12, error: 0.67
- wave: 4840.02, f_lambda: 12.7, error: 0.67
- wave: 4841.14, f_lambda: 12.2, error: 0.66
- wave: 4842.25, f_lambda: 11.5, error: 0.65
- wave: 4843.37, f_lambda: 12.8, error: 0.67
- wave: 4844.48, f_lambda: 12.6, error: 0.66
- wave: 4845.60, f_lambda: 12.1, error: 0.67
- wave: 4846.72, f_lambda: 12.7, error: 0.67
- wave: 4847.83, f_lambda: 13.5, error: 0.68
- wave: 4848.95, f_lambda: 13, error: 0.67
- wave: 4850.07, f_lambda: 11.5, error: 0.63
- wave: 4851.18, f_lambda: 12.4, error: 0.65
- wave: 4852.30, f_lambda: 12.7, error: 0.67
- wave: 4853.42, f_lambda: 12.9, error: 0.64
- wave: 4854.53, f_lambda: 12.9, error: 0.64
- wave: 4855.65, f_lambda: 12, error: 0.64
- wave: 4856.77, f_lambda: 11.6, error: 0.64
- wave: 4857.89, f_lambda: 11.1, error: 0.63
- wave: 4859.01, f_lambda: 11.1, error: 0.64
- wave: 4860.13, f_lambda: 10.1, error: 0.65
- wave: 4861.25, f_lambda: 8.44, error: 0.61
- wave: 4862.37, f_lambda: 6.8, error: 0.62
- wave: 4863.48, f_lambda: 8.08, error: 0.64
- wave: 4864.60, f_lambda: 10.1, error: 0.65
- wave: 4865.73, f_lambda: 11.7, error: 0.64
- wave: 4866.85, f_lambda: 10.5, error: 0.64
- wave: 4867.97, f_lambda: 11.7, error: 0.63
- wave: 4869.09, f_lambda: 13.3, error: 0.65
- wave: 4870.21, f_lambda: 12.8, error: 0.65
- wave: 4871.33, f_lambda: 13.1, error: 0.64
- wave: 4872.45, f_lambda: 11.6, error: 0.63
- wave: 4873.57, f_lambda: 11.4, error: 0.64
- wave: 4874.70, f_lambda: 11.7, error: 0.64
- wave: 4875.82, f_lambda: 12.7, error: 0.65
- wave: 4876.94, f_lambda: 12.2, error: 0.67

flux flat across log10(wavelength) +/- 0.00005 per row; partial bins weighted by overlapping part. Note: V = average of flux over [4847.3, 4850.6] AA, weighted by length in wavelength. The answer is 12.6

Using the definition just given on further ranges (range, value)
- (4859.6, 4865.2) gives 8.71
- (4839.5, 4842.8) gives 12.1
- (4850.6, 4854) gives 12.7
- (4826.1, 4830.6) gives 13.3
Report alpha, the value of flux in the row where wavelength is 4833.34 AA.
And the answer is 13.1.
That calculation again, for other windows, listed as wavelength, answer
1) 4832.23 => 12.5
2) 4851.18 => 12.4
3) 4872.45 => 11.6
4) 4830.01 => 13.3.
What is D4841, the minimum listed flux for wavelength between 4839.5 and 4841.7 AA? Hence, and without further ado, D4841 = 12.2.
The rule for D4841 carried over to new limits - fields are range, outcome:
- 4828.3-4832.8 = 12.5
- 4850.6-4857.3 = 11.6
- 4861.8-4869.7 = 6.8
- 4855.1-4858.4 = 11.1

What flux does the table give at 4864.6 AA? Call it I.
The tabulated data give 10.1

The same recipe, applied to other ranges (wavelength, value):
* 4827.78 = 13.6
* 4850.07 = 11.5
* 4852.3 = 12.7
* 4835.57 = 13.5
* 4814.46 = 12.9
